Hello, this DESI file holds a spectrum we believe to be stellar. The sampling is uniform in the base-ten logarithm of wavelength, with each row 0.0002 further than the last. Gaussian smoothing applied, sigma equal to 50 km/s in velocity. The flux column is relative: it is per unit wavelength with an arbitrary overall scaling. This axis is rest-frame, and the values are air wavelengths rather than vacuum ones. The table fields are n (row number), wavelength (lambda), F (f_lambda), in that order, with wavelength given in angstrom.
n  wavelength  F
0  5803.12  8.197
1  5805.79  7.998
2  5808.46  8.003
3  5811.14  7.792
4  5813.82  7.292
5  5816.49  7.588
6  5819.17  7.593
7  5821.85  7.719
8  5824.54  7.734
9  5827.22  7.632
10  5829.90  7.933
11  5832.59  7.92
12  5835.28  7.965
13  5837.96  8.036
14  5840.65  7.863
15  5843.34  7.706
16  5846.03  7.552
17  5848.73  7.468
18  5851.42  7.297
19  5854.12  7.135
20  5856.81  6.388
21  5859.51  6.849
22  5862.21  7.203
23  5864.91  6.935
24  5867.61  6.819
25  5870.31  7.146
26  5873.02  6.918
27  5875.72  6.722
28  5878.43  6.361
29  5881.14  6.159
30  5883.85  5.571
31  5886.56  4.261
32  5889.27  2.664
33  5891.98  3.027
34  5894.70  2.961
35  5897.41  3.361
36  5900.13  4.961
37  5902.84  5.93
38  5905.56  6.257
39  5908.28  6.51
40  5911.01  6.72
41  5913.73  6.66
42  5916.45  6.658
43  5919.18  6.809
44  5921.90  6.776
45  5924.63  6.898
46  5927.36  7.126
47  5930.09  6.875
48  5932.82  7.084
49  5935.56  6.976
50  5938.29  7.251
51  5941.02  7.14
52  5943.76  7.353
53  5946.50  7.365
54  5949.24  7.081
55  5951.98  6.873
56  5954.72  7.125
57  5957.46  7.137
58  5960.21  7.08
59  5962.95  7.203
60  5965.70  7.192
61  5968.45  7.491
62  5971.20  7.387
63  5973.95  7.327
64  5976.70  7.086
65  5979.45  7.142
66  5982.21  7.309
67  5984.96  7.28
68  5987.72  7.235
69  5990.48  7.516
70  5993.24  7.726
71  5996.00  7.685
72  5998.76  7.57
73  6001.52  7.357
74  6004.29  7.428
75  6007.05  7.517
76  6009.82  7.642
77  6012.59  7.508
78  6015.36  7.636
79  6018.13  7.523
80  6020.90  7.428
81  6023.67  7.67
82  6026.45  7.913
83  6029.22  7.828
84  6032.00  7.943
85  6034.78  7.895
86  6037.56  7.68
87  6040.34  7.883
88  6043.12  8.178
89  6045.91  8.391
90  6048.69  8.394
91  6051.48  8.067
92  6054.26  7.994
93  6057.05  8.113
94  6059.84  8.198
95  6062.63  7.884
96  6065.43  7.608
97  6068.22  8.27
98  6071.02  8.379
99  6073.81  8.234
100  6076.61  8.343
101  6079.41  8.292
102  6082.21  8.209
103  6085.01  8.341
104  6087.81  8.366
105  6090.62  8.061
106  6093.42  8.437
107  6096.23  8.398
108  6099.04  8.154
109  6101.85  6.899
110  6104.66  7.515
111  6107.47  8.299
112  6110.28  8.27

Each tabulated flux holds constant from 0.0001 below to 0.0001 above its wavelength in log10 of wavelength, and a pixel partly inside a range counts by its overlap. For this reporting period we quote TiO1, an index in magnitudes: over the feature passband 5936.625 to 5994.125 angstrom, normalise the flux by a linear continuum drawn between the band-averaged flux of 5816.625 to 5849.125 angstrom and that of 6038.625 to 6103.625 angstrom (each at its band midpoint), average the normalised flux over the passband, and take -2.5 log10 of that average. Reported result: 0.10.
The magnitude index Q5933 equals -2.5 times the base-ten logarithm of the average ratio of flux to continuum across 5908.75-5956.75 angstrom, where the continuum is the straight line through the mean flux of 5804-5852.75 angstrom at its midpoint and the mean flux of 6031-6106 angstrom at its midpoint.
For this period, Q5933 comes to 0.13 mag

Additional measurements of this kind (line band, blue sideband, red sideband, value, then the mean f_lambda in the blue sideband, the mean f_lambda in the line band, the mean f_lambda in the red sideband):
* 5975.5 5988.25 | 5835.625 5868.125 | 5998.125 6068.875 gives 0.07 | 7.3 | 7.21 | 7.83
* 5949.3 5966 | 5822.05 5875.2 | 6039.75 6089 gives 0.10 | 7.39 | 7.09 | 8.18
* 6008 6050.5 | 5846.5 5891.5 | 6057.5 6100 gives -0.01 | 6.32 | 7.83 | 8.21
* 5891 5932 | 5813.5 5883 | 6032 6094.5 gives 0.27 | 7.29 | 5.88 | 8.14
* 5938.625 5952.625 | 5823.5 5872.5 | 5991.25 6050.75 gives 0.06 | 7.41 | 7.18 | 7.75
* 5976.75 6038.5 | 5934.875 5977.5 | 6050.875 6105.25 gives 0.00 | 7.2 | 7.55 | 8.1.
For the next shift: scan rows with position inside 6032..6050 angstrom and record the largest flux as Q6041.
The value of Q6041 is 8.394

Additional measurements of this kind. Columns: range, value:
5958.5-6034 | 7.943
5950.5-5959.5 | 7.137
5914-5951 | 7.365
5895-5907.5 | 6.257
